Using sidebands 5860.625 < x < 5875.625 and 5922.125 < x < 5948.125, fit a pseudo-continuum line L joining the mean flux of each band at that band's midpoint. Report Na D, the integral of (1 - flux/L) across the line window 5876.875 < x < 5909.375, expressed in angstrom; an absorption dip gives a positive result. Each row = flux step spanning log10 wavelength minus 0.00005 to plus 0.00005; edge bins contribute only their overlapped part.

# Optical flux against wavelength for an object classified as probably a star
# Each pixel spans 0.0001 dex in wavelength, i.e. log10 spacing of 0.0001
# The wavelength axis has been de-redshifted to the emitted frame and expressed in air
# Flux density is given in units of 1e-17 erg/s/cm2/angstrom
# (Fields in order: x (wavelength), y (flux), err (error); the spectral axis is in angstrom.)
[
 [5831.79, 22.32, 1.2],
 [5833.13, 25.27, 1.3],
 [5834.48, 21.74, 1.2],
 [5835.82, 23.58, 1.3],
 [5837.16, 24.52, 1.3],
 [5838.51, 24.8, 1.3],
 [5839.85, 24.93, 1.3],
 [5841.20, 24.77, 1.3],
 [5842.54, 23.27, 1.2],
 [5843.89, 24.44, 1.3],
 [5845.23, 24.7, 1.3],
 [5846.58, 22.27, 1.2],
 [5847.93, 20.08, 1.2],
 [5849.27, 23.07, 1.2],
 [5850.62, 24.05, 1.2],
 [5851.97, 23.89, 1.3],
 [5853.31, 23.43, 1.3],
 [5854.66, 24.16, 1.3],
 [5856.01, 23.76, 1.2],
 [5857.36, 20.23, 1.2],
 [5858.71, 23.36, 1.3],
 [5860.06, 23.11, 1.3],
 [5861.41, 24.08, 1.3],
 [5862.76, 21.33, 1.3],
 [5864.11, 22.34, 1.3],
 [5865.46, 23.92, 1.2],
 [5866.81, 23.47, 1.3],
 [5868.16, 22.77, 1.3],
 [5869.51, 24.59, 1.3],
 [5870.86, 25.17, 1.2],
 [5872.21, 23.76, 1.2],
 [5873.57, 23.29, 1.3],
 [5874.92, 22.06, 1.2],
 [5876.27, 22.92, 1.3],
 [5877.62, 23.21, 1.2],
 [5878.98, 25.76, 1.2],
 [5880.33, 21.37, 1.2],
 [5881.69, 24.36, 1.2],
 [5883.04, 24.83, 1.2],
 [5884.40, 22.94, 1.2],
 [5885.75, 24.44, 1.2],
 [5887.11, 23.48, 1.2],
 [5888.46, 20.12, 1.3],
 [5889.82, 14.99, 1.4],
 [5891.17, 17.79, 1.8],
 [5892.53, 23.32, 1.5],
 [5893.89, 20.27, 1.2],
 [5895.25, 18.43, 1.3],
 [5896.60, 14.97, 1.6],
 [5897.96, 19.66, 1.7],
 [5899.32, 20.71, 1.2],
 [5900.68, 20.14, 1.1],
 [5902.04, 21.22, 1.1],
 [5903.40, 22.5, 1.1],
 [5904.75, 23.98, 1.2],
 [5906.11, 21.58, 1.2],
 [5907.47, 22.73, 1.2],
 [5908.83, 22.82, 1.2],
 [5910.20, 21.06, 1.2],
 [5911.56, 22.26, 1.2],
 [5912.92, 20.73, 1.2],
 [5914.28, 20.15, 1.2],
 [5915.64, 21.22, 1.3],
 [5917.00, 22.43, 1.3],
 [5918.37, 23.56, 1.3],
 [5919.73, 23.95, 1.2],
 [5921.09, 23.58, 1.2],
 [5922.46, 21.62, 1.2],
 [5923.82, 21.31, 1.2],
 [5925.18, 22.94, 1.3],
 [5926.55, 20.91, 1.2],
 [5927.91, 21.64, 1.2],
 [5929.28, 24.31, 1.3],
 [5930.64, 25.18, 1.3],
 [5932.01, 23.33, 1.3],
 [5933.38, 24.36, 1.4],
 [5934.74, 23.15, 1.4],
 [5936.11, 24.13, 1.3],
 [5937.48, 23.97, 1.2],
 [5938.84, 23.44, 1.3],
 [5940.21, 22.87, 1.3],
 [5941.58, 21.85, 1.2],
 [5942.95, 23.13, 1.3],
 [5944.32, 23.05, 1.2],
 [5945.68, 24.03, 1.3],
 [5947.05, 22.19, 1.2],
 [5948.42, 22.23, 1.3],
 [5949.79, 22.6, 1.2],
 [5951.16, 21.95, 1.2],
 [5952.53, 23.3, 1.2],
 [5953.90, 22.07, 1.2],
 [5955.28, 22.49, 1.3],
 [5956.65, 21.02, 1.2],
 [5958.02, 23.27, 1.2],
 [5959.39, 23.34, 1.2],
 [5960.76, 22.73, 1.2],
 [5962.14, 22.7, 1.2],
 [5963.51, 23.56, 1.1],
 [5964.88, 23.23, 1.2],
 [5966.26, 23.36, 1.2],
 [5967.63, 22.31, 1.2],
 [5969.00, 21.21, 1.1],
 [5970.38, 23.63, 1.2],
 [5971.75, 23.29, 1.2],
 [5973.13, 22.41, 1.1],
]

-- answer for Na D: 2.5 angstrom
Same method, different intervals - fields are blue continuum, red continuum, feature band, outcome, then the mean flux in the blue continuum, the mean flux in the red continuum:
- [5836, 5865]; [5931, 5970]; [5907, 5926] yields 0.7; 23.4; 22.9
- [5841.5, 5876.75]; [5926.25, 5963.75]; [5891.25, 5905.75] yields 1.7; 23.2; 23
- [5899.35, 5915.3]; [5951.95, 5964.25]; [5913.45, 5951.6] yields -1.1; 21.7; 22.7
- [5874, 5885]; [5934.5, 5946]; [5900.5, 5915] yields 1.0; 23.4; 23.3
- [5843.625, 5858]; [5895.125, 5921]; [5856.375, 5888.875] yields -1.2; 23.1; 21.4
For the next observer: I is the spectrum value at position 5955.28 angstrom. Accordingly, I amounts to 22.49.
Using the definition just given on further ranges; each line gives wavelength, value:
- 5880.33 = 21.37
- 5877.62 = 23.21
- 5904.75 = 23.98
